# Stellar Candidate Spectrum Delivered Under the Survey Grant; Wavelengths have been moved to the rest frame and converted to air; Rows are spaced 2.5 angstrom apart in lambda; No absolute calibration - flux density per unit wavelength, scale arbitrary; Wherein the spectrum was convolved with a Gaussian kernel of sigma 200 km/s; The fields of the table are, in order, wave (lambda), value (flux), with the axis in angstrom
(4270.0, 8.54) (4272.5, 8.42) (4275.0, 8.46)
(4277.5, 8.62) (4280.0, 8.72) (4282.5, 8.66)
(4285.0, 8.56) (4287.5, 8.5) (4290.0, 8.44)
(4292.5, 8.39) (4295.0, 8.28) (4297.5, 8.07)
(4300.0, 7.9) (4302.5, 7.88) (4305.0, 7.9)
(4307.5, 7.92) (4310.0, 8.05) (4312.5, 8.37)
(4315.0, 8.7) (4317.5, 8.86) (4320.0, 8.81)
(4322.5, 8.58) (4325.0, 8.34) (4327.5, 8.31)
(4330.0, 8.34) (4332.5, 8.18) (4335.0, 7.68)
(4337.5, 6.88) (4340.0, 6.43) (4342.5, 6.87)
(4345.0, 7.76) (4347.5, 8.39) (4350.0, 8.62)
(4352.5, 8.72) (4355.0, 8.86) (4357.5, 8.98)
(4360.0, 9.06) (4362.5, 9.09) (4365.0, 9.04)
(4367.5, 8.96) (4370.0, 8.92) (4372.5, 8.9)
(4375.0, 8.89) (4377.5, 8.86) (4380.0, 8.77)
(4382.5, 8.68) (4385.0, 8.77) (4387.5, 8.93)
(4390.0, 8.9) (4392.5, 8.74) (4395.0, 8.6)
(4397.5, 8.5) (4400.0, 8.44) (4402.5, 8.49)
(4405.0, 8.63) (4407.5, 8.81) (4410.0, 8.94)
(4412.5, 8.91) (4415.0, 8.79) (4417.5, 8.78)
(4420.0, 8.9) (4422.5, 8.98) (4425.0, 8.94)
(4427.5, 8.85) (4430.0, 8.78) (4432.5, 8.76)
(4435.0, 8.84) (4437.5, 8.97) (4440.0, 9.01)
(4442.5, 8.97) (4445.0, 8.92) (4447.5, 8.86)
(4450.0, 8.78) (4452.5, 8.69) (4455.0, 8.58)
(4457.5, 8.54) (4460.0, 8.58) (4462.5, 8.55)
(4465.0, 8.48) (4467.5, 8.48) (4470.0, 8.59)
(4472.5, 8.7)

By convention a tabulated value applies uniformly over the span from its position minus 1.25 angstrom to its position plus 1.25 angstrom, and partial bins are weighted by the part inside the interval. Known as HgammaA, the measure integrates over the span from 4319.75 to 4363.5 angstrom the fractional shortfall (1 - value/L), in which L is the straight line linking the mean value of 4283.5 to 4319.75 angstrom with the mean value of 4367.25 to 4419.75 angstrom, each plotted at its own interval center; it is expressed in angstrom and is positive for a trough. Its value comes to 1.6 angstrom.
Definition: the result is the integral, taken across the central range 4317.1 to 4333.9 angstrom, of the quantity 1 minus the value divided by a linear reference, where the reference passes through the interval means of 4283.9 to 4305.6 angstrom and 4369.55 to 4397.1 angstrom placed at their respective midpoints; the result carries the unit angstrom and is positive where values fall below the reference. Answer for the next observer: -0.1 angstrom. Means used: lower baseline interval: 8.22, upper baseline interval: 8.8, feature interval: 8.46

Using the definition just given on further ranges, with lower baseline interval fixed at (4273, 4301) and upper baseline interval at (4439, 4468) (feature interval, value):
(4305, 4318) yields 0.24 angstrom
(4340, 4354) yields 0.96 angstrom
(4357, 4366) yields -0.52 angstrom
